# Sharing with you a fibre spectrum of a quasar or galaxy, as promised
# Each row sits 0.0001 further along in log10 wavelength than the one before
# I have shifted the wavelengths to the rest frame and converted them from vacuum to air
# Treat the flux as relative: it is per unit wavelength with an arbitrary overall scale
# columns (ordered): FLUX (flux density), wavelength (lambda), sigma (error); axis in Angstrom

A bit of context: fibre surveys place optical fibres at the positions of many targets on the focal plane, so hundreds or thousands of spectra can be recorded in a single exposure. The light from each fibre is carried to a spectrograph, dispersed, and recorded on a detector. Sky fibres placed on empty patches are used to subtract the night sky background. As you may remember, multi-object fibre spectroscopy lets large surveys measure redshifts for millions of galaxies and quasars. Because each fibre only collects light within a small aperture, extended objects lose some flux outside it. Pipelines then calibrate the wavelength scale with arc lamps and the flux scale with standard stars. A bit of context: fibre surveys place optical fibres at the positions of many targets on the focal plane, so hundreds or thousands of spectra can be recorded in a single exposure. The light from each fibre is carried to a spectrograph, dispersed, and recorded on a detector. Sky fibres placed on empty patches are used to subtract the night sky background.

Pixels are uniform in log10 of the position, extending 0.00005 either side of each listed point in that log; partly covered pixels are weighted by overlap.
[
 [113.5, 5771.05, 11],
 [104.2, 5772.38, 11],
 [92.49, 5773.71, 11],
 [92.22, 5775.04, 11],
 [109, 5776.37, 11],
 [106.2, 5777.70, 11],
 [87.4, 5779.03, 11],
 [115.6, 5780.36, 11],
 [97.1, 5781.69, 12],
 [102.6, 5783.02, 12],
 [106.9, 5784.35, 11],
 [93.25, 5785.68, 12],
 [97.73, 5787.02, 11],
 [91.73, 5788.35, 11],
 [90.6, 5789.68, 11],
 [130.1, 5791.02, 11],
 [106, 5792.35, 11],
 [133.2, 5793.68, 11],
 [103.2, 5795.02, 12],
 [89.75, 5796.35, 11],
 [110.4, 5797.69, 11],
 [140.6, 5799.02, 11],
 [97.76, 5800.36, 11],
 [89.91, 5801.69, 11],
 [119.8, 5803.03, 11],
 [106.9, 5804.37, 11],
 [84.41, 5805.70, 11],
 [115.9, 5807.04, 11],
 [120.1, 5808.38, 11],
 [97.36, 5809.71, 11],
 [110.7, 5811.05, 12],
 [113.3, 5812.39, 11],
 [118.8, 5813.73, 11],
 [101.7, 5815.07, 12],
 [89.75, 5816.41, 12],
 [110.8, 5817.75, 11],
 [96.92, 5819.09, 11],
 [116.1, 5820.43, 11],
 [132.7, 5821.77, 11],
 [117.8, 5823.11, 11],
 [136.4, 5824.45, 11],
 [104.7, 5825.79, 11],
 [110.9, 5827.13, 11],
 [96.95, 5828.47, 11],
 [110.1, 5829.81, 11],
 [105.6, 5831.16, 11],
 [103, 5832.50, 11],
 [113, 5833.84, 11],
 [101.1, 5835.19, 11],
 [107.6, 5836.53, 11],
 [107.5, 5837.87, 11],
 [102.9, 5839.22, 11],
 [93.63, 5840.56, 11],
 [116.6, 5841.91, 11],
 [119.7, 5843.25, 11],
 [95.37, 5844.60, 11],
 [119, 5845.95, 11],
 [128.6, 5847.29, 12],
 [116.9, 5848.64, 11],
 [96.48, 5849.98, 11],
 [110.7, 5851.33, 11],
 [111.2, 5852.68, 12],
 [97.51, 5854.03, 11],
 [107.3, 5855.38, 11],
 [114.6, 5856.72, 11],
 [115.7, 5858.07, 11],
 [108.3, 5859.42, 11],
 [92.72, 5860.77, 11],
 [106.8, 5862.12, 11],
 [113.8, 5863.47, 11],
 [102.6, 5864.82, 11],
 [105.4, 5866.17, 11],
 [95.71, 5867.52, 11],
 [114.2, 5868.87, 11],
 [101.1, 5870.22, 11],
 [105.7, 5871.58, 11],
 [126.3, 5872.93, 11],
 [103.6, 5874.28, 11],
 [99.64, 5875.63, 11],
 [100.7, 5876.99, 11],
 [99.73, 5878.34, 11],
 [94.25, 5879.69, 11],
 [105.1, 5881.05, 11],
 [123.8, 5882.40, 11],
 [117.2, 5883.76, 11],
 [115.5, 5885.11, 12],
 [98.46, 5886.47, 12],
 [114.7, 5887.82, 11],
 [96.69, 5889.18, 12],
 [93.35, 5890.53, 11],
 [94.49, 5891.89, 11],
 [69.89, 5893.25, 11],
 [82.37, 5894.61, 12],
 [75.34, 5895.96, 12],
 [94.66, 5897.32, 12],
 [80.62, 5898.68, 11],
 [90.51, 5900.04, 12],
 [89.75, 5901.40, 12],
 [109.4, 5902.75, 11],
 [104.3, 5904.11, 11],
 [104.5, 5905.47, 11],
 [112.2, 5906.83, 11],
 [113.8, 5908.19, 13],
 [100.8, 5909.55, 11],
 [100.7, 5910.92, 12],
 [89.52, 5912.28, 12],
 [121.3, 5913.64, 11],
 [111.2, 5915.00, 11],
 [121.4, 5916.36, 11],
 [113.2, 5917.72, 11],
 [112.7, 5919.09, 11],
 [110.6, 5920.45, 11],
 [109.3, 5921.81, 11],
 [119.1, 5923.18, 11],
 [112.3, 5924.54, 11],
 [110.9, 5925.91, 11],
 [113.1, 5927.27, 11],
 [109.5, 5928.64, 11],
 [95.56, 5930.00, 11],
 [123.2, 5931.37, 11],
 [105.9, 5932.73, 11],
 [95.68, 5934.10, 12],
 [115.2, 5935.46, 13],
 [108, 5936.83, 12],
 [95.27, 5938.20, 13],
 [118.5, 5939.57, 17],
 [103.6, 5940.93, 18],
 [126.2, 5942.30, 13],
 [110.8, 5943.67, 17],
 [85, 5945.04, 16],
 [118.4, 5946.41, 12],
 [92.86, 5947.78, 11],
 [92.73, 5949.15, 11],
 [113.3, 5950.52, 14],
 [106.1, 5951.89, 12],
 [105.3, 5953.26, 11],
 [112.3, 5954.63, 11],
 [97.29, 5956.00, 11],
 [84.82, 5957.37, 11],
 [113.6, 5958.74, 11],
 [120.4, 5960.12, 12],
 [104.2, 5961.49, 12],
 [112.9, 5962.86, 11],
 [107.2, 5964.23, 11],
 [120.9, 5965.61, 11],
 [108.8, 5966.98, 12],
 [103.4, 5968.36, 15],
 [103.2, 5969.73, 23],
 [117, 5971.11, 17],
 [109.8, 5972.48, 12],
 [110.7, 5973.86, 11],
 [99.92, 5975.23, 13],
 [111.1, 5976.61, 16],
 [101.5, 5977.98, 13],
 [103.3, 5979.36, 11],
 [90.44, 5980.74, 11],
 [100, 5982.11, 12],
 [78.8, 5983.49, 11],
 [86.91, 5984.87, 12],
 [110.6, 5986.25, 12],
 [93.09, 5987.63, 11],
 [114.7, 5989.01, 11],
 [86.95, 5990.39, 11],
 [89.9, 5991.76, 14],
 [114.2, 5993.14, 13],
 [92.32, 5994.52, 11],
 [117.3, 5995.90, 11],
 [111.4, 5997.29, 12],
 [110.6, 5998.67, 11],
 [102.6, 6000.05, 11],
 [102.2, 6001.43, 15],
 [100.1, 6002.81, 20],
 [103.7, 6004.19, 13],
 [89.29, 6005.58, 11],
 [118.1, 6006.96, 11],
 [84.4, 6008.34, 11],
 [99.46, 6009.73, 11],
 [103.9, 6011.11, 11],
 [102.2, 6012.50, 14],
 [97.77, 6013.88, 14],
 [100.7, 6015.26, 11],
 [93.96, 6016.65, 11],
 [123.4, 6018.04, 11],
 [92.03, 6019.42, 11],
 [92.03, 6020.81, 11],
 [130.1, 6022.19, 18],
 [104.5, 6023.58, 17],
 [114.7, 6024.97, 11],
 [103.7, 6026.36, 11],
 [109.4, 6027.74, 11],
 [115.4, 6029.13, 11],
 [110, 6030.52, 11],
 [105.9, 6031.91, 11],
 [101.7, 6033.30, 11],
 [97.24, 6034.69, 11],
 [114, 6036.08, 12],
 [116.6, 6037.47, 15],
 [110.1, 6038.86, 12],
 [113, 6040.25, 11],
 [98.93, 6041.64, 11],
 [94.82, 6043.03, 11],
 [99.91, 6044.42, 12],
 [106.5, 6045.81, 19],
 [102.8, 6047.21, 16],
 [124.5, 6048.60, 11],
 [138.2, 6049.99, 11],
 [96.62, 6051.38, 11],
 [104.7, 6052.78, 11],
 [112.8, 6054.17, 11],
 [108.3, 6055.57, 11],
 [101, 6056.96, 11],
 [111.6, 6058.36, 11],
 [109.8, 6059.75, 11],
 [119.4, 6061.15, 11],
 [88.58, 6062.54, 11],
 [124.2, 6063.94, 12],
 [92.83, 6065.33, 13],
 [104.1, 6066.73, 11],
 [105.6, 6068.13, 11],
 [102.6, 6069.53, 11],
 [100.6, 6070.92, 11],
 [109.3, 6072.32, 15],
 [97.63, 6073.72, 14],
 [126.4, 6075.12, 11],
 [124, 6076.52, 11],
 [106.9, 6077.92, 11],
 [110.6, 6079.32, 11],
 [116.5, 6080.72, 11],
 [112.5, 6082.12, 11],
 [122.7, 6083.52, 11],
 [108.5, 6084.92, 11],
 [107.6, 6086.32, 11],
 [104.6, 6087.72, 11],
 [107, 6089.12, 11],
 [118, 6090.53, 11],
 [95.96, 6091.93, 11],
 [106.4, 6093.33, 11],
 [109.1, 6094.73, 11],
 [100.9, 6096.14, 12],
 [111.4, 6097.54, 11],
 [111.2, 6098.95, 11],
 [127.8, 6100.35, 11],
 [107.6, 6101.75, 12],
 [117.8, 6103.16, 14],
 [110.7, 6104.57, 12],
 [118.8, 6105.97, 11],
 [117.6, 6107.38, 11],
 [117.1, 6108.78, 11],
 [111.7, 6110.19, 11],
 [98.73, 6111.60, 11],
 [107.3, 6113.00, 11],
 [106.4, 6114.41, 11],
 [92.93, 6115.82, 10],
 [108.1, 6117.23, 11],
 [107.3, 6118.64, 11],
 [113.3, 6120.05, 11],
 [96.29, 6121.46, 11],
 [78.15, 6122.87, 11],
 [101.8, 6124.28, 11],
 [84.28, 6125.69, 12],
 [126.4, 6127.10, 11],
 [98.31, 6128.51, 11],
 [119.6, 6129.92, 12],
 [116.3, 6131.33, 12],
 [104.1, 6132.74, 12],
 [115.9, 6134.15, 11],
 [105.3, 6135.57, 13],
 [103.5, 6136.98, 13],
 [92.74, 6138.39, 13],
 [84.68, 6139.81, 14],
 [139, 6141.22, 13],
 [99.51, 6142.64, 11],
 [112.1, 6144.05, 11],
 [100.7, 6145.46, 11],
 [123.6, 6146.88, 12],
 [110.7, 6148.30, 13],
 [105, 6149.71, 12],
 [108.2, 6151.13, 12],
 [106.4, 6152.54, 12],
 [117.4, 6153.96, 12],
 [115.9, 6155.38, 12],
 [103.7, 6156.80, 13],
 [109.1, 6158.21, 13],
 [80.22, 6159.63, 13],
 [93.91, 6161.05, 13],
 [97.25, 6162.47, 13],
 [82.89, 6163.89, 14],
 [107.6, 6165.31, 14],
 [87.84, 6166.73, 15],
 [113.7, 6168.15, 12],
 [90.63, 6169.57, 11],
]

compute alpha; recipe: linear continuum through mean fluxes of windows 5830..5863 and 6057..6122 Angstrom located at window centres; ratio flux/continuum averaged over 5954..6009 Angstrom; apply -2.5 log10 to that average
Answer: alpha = 0.05 mag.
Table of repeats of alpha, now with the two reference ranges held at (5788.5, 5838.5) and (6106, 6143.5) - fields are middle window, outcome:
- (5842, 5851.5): -0.04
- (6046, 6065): -0.04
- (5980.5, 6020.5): 0.07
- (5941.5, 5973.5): 0.00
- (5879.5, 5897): 0.10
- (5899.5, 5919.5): 0.02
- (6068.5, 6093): -0.04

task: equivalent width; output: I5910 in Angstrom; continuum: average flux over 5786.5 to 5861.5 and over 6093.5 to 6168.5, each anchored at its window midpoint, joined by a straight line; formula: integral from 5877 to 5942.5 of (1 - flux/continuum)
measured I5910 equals 2.1 Angstrom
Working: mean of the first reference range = 109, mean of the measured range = 104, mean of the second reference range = 106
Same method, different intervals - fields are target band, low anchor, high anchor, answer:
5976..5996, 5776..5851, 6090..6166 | 1.6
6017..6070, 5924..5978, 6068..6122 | 0.5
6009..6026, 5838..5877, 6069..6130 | 0.6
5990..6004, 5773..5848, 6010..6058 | 0.5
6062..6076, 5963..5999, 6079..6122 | 0.3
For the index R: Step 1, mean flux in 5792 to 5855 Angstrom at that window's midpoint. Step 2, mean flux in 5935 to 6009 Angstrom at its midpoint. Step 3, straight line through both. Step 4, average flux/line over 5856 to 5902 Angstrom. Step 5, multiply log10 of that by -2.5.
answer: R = 0.063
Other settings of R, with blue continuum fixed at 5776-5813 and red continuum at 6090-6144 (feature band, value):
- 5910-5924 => -0.04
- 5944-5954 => 0.05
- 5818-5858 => -0.04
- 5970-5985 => 0.06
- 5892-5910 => 0.13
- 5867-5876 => -0.01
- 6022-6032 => -0.04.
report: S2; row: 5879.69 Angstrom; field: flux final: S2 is 94.25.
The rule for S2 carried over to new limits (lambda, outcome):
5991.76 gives 89.9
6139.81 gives 84.68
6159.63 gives 80.22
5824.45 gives 136.4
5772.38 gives 104.2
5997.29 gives 111.4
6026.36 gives 103.7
